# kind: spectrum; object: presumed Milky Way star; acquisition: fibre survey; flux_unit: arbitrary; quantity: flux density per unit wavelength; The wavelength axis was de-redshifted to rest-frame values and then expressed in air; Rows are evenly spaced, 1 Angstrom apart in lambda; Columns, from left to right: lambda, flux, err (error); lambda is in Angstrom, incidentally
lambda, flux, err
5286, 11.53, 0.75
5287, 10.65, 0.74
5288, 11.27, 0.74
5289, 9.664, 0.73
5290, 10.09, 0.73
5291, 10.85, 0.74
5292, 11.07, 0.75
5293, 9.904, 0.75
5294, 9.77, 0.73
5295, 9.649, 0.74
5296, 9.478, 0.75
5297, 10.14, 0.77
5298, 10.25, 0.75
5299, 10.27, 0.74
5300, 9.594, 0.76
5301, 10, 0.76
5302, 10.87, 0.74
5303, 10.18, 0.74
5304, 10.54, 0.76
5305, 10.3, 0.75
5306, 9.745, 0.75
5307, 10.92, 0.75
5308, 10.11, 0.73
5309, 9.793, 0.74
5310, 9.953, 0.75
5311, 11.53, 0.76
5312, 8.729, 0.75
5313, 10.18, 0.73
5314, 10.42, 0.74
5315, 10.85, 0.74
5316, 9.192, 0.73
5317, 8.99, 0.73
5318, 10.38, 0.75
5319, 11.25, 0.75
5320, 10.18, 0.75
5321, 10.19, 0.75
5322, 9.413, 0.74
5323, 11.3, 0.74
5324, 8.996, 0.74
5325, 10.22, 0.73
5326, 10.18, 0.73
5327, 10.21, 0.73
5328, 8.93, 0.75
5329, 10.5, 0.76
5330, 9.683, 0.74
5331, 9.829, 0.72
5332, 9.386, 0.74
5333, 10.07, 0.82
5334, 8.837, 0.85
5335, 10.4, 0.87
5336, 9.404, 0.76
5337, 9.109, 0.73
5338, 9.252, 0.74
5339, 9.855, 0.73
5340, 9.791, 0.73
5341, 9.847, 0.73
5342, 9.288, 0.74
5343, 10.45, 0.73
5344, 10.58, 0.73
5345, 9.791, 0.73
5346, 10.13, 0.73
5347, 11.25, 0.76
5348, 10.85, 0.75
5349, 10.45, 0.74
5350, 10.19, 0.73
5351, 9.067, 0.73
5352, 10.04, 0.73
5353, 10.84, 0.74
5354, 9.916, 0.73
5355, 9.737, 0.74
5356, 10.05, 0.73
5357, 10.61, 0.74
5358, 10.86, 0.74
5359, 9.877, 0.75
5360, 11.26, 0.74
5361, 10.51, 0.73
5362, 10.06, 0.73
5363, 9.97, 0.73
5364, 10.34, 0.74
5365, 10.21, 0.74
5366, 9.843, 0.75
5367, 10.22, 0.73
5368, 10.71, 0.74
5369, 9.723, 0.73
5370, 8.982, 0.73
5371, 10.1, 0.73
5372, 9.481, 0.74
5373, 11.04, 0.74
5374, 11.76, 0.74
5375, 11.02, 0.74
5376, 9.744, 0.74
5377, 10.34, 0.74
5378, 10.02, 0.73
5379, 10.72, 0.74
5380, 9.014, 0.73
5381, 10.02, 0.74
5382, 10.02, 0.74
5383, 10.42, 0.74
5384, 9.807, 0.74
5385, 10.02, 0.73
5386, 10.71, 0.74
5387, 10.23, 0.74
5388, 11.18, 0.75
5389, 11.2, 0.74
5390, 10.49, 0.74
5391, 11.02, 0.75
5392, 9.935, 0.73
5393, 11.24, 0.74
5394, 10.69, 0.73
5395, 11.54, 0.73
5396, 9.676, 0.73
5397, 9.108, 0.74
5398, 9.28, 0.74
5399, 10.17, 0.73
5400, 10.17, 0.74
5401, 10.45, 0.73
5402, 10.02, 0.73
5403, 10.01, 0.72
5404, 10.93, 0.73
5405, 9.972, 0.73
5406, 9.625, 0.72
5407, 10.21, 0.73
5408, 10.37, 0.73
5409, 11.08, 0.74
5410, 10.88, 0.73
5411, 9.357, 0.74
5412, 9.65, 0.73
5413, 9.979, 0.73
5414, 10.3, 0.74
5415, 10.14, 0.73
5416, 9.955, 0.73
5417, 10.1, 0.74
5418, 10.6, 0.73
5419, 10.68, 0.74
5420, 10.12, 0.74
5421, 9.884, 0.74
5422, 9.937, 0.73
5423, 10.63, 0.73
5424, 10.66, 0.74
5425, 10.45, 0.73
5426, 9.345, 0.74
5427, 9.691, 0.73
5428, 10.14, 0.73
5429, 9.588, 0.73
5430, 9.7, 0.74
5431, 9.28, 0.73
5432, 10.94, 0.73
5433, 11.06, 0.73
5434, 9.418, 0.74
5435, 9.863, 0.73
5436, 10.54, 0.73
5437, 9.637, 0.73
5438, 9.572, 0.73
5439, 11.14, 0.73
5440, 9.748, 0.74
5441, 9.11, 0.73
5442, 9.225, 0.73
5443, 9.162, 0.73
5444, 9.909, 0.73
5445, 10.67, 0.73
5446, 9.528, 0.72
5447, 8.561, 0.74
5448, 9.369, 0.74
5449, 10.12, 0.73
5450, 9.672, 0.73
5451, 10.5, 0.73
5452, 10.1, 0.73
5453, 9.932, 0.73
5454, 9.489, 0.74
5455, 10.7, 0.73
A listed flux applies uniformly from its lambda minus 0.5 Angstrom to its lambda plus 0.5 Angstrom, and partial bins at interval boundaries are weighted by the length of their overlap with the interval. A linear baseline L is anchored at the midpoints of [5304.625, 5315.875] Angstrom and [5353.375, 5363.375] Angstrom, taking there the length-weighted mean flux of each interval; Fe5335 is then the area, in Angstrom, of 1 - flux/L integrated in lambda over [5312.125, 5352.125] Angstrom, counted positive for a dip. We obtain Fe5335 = 1.1 Angstrom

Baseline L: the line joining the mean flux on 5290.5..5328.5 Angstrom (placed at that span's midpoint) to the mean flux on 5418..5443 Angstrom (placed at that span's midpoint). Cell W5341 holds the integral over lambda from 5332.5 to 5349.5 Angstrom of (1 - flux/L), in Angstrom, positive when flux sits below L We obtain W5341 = 0.22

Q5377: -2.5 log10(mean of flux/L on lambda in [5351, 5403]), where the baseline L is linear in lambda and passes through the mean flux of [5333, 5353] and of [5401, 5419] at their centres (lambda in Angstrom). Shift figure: -0.020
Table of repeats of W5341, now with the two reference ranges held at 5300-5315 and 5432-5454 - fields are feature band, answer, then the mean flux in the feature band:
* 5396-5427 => -0.5 Angstrom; 10.1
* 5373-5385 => -0.3 Angstrom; 10.3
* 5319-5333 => 0.3 Angstrom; 9.98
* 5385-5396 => -0.8 Angstrom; 10.7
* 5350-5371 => -0.1 Angstrom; 10.1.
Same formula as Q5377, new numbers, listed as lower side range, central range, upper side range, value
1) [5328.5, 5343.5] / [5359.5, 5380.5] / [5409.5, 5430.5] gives -0.04 mag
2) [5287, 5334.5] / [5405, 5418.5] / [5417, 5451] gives -0.02 mag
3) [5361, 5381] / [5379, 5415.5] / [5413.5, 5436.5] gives -0.01 mag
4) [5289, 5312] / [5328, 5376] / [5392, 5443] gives 0.01 mag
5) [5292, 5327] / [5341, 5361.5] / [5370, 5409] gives -0.01 mag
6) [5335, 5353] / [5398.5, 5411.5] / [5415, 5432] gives -0.02 mag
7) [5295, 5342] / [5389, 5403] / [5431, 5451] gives -0.04 mag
